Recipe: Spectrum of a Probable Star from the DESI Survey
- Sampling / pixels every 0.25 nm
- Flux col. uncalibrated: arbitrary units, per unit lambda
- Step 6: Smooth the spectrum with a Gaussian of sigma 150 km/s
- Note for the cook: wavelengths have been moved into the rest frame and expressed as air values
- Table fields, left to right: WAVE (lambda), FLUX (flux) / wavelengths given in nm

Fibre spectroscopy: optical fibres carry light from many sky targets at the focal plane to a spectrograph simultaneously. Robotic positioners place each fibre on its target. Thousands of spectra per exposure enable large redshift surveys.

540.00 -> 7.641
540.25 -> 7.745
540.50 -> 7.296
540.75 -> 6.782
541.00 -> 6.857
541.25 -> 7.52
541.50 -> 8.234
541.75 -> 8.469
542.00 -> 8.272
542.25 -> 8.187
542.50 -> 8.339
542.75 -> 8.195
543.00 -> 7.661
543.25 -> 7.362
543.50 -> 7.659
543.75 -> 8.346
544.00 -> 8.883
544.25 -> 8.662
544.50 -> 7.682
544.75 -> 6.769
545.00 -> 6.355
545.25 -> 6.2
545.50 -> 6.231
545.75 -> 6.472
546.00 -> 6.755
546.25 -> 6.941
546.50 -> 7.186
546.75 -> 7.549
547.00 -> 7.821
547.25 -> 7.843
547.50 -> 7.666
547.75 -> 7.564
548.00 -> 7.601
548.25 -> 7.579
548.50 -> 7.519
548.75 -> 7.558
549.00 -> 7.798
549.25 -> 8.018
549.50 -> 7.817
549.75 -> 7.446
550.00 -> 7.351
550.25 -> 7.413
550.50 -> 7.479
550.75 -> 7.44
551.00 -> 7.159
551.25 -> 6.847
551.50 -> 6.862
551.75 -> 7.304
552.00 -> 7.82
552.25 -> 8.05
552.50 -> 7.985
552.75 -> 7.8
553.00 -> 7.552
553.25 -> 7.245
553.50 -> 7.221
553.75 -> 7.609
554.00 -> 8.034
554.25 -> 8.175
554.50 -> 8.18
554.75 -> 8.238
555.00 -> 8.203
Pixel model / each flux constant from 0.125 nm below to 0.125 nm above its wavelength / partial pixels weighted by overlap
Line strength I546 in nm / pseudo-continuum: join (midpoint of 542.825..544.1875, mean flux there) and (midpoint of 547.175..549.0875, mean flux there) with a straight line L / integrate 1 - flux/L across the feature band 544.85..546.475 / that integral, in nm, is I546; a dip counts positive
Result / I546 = 0.269 nm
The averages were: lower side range 8.02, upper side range 7.63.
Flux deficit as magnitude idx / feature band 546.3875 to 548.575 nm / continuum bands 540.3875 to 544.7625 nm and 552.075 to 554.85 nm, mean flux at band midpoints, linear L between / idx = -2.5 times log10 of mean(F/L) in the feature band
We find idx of 0.04 mag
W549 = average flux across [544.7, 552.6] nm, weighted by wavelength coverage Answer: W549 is 7.33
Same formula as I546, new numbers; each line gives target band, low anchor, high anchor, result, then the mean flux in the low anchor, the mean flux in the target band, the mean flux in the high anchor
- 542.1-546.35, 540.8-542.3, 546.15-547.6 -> 0.124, 7.85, 7.46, 7.51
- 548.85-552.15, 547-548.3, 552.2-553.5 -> 0.093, 7.67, 7.45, 7.66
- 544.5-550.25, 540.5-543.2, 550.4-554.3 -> 0.279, 7.81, 7.29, 7.52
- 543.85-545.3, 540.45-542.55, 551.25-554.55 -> 0.043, 7.77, 7.5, 7.64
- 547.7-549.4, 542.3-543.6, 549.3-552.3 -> -0.028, 7.87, 7.67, 7.41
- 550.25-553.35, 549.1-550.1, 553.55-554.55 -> 0.134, 7.67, 7.46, 7.93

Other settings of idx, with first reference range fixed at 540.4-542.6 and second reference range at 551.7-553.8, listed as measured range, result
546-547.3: 0.048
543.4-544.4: -0.087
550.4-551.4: 0.064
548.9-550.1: -0.003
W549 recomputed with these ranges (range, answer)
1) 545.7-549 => 7.43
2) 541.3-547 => 7.57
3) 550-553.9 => 7.45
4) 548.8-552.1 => 7.44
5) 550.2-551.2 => 7.33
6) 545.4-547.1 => 6.99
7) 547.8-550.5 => 7.6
